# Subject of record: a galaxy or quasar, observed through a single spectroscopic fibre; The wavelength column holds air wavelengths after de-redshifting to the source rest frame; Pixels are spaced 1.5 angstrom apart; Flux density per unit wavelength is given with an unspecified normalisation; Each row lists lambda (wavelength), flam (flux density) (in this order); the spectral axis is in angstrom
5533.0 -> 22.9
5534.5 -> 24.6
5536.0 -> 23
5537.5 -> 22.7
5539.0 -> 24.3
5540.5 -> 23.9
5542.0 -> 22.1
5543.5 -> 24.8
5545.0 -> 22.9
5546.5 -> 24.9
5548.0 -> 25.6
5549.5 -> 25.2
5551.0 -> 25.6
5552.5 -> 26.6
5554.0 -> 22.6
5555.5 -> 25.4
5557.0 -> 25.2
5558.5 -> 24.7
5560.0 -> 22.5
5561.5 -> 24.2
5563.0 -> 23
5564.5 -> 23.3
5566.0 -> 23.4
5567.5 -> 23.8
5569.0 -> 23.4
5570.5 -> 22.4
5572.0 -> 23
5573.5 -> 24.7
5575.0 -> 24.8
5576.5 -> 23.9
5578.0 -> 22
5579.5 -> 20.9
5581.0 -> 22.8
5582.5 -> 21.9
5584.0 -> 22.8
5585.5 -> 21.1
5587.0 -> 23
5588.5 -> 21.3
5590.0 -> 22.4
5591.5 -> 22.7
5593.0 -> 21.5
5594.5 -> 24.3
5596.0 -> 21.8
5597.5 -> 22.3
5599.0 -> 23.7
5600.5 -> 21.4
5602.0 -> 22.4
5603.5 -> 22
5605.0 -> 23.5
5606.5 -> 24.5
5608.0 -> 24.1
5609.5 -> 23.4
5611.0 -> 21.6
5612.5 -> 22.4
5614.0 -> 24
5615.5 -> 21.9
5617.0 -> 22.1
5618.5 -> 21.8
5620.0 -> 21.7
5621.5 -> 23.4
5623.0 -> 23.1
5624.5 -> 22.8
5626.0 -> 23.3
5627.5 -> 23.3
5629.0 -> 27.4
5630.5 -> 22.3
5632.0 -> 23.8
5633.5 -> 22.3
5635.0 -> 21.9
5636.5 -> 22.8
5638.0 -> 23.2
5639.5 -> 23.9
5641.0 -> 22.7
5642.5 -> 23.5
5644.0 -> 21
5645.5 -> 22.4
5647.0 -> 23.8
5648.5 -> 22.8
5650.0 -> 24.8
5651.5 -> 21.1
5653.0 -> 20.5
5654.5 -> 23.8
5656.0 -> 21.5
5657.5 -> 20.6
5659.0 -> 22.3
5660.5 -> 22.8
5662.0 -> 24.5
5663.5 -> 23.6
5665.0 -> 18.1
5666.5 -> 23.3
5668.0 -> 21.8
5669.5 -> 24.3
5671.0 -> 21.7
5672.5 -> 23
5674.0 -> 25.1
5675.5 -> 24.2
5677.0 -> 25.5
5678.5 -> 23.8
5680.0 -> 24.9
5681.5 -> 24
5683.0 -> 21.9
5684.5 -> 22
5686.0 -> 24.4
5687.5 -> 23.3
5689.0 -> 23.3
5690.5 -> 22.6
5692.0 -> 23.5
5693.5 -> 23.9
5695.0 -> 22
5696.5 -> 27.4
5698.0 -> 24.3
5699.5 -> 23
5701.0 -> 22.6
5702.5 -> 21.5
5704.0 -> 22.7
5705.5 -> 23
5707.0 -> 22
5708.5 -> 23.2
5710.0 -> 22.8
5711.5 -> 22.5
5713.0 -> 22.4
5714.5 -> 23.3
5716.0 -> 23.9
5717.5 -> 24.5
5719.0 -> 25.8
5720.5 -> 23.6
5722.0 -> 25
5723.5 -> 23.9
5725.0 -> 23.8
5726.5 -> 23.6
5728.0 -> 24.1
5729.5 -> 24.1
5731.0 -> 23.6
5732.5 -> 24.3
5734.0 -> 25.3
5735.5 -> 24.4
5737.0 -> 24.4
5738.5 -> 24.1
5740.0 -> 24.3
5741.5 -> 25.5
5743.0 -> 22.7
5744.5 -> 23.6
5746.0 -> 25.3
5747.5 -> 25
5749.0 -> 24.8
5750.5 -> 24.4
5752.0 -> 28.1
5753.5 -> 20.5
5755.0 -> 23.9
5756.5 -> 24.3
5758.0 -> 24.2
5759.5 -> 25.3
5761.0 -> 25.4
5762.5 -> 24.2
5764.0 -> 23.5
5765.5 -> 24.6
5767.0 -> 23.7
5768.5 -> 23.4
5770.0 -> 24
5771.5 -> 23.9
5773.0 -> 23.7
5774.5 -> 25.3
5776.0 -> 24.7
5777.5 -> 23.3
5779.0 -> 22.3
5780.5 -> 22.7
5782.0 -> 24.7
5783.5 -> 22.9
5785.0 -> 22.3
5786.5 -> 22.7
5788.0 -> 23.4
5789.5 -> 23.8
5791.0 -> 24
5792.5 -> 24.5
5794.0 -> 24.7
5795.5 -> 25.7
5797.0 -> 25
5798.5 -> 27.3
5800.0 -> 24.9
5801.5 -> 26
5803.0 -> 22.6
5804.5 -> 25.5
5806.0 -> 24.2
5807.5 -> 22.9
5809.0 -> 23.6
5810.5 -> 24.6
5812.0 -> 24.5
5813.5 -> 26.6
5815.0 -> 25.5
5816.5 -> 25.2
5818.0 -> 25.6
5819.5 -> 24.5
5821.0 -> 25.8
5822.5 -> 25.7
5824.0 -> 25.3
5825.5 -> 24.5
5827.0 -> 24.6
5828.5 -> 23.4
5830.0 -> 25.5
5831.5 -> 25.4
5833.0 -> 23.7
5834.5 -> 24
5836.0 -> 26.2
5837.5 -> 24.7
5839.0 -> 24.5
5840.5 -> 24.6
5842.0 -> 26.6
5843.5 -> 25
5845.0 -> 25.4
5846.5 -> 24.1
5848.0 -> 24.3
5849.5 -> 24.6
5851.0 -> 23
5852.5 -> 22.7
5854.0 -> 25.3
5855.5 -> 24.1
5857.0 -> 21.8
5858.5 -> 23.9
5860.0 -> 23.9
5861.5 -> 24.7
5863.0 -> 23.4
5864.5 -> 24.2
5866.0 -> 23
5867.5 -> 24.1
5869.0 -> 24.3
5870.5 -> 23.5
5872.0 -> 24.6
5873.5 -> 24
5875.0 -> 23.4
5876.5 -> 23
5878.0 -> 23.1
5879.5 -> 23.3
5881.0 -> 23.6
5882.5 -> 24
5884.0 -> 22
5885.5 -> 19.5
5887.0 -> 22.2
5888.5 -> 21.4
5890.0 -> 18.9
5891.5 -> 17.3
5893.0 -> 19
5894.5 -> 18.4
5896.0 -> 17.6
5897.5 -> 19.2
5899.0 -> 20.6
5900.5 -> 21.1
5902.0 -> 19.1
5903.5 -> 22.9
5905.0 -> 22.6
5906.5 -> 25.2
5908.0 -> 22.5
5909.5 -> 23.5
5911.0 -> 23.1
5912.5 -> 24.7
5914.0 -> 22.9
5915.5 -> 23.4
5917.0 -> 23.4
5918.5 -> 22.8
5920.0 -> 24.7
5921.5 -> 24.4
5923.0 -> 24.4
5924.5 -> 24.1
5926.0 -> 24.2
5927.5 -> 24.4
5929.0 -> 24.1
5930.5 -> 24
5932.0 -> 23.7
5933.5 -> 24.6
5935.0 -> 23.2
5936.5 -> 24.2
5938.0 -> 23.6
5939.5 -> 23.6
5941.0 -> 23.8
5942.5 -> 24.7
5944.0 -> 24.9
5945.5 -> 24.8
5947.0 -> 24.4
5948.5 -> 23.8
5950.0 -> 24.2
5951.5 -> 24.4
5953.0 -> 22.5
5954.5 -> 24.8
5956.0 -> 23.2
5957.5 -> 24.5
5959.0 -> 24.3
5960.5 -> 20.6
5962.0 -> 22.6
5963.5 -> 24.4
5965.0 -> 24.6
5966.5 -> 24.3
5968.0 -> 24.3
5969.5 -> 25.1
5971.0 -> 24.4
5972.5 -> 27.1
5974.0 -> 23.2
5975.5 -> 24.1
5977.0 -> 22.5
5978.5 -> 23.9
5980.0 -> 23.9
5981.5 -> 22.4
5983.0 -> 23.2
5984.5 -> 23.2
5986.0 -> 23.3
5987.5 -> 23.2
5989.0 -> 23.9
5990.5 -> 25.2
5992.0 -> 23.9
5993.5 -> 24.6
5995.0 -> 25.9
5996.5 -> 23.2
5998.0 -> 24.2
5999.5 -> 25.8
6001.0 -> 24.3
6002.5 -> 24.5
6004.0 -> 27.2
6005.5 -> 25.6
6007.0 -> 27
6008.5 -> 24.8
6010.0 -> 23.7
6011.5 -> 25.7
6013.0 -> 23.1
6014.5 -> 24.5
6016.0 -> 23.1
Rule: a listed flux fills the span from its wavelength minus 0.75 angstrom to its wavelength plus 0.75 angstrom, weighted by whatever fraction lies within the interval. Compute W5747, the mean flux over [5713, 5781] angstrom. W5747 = 24.2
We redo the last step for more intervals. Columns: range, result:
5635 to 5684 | 22.9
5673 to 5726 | 23.6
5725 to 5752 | 24.4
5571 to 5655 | 22.8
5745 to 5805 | 24.3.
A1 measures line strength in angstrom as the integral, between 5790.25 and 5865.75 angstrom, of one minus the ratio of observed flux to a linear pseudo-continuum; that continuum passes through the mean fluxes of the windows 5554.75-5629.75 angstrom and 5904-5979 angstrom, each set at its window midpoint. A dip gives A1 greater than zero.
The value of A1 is -3.2 angstrom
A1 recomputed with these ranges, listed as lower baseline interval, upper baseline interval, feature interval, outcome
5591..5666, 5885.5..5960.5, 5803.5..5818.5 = -1.29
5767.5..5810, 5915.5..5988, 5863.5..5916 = 4.00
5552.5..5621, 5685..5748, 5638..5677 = 1.09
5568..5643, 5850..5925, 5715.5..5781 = -4.21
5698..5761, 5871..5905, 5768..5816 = -2.83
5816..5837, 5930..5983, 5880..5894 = 2.06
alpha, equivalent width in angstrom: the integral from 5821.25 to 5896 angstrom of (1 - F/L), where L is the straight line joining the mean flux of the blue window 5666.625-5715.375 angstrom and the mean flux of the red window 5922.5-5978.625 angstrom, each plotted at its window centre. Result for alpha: 1.00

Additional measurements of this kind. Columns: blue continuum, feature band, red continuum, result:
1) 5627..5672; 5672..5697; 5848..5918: -1.20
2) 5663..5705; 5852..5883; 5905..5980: 0.05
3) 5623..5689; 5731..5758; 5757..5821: -0.54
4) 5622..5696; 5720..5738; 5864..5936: -0.98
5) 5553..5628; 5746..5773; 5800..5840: -0.01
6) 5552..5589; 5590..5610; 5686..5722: 0.39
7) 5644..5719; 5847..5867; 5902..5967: -0.18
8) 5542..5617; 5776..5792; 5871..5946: -0.25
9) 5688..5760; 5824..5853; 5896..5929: -1.64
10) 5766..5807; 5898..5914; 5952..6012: 1.11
